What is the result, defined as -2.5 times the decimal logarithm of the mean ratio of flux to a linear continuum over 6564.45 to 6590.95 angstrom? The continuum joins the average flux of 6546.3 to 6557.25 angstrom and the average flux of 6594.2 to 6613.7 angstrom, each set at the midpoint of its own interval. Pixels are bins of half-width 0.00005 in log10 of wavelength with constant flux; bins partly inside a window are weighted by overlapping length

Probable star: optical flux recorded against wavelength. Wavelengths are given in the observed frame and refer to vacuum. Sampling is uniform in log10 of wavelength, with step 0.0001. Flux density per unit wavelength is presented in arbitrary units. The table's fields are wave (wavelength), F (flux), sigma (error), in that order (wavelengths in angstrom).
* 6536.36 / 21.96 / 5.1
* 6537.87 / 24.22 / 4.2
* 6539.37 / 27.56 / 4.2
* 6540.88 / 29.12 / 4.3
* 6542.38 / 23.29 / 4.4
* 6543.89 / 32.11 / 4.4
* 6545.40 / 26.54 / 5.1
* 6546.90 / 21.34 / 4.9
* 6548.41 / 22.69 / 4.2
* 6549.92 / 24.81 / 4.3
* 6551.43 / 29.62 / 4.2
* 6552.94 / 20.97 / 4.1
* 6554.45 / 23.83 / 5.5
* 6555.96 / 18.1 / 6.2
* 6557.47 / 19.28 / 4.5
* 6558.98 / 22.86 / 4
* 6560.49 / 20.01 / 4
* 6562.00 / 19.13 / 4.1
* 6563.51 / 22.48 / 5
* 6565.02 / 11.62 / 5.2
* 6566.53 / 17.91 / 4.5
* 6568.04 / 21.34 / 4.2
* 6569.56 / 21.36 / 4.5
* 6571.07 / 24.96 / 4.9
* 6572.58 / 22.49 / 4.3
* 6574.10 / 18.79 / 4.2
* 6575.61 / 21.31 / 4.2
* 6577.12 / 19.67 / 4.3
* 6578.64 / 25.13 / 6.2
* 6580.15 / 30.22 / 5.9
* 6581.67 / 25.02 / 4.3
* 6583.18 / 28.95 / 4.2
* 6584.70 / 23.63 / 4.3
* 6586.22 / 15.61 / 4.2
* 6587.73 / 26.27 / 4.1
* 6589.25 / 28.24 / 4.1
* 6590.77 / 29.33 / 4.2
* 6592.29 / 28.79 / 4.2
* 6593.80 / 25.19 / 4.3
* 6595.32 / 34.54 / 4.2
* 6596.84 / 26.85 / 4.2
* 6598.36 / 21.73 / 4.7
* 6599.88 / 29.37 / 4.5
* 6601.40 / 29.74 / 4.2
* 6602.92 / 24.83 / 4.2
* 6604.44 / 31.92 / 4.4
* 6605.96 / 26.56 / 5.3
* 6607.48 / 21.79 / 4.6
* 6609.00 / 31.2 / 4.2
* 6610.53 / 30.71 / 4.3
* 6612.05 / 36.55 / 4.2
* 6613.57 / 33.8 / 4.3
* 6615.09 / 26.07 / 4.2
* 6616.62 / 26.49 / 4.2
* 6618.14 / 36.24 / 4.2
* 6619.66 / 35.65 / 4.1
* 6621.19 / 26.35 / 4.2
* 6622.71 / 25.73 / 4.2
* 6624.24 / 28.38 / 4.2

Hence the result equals 0.14 mag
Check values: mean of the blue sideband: 22.9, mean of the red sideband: 29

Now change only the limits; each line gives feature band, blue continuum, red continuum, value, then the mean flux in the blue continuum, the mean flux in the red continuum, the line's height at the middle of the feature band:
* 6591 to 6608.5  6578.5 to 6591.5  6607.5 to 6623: 0.02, 25.8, 30.6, 28.2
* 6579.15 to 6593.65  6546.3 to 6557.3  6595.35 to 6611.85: 0.01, 22.9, 28.1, 26.3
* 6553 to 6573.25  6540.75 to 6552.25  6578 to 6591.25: 0.26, 26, 25.8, 25.9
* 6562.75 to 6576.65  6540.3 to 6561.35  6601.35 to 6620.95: 0.26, 23.8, 30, 25.8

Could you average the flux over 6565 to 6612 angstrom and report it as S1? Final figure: 25.4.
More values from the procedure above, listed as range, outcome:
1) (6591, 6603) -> 27.9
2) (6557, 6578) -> 20.3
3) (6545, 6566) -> 21.5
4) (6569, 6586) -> 23.5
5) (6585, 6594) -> 25.5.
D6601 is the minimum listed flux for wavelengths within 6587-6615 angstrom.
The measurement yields 21.73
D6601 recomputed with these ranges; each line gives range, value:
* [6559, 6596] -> 11.62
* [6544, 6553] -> 20.97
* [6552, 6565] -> 18.1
